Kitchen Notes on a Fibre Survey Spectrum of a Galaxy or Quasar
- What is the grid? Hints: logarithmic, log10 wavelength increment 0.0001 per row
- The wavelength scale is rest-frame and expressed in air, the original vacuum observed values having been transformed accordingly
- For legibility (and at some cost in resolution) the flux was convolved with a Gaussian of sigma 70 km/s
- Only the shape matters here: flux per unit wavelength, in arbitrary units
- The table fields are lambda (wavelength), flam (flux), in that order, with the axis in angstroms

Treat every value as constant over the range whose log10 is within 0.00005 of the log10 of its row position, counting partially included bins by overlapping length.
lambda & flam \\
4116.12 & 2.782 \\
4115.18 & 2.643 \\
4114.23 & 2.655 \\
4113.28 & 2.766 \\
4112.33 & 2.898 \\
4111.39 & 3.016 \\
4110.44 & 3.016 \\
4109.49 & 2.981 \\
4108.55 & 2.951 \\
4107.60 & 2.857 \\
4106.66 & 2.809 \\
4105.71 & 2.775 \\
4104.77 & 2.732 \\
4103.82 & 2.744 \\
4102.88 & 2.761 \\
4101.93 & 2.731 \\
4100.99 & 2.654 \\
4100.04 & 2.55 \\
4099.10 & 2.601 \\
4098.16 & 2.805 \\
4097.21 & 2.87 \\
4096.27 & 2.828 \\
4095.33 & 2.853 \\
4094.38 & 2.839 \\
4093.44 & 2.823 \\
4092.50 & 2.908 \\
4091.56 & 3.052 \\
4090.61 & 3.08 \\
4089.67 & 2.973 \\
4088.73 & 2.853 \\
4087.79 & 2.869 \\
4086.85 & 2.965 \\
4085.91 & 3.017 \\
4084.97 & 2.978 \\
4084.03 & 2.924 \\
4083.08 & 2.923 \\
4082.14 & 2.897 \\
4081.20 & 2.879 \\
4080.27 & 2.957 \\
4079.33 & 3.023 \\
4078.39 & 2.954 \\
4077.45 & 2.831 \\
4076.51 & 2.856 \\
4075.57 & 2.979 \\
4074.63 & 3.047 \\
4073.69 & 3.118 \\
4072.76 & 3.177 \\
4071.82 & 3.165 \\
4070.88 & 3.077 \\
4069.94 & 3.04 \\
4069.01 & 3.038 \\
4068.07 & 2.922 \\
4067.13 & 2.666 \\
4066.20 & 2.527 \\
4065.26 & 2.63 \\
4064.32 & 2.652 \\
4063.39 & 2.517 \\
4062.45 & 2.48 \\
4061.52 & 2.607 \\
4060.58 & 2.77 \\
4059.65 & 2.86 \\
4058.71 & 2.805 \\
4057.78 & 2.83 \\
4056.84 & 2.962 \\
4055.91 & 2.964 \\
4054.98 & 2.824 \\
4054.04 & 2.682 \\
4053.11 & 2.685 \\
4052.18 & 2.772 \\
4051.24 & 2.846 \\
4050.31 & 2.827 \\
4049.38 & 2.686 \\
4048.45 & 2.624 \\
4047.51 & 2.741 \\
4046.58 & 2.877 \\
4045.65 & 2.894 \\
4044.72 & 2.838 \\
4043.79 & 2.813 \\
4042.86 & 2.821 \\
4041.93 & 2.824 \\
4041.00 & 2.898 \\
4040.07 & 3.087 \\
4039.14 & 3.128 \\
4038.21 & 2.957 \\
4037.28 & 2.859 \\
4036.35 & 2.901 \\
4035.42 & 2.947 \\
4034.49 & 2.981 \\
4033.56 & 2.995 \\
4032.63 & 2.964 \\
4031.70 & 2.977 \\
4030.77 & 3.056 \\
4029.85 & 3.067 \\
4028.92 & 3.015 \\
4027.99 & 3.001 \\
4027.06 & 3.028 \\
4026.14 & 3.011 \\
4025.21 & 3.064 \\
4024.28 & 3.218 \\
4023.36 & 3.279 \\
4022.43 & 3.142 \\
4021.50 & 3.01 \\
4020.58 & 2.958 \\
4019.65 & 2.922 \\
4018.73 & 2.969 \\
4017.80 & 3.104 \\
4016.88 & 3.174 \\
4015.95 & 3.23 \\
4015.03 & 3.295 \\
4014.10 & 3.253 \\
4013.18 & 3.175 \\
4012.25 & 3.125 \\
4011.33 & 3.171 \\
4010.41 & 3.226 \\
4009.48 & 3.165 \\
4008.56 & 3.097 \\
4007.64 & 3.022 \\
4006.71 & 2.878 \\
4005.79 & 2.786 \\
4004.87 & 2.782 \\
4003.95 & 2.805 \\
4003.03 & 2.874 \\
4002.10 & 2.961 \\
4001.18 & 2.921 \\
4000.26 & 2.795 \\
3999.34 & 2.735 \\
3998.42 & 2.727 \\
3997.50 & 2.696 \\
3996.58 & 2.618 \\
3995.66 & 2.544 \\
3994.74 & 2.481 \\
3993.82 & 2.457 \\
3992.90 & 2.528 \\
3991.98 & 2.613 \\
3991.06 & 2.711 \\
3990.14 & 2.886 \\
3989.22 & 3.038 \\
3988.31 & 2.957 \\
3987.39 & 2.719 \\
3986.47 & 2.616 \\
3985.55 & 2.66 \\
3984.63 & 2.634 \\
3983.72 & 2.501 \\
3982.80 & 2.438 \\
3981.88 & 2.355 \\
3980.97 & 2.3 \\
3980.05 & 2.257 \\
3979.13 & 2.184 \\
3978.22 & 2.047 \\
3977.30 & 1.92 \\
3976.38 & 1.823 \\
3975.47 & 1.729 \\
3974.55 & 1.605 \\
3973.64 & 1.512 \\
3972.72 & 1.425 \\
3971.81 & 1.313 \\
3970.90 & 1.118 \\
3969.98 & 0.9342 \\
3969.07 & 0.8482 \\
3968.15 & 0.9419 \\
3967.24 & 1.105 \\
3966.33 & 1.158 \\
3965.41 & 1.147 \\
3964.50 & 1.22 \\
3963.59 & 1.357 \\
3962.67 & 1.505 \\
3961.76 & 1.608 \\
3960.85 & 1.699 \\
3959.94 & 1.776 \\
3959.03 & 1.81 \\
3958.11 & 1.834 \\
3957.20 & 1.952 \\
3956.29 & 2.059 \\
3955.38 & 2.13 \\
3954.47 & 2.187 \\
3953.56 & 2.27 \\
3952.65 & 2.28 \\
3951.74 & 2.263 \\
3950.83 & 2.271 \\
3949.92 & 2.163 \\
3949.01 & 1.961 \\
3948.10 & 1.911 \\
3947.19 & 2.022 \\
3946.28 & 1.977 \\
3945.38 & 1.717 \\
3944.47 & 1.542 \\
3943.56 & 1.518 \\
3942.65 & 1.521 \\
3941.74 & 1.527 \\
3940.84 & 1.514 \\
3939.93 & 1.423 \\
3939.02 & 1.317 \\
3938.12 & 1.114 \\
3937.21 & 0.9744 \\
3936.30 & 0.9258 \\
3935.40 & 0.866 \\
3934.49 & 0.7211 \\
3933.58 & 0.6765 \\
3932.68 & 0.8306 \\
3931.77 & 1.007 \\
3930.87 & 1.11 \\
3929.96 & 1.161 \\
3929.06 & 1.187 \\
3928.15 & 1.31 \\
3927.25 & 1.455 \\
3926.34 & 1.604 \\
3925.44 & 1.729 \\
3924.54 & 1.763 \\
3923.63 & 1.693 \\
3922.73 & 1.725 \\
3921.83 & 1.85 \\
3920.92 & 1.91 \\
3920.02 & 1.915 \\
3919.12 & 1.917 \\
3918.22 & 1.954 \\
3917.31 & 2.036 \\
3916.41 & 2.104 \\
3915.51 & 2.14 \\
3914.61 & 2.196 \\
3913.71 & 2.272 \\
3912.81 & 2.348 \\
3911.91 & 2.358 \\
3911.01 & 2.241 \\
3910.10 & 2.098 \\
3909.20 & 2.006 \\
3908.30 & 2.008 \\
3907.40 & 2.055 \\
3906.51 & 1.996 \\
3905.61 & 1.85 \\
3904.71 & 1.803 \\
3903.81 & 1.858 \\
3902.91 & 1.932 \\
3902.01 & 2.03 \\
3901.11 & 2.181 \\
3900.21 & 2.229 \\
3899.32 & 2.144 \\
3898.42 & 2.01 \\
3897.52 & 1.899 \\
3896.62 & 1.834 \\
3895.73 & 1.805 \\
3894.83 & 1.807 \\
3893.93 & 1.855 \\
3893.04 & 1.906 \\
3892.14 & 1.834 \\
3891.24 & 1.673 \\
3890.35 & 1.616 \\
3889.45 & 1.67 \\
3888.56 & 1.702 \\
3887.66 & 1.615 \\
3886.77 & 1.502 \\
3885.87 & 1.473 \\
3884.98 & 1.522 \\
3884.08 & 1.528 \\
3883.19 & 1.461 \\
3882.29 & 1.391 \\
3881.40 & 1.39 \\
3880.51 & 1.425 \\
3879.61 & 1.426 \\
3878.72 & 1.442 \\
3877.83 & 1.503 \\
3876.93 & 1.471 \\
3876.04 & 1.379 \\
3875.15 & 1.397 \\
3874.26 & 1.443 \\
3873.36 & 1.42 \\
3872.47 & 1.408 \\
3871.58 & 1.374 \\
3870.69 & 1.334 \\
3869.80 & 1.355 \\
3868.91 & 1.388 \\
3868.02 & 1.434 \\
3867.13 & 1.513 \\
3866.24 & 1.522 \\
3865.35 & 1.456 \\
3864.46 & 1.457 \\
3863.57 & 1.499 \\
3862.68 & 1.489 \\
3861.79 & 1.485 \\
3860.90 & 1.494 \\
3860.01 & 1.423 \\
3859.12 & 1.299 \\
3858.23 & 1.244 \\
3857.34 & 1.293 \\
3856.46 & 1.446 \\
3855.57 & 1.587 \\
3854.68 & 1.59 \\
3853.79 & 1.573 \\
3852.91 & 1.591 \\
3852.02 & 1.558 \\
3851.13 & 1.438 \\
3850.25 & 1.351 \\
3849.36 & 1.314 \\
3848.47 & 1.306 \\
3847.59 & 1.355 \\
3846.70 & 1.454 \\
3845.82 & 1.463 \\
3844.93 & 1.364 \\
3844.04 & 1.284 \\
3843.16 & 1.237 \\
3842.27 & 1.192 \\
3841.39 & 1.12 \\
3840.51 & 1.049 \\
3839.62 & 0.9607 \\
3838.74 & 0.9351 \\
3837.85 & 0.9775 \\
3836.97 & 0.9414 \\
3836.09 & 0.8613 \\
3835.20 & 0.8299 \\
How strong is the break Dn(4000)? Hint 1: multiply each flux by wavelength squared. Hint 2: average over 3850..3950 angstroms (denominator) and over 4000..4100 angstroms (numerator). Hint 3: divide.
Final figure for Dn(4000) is 1.95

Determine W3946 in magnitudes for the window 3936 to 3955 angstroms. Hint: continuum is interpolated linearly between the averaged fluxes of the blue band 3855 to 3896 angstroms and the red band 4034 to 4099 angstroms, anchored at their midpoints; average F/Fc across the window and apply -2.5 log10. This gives 0.157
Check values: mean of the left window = 1.5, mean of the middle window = 1.74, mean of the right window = 2.87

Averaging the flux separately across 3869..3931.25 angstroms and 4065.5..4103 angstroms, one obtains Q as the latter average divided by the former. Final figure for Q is 1.67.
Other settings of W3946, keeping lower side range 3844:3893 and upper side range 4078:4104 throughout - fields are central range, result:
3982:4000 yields -0.186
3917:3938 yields 0.293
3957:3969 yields 0.389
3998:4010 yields -0.237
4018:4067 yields -0.129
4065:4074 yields -0.079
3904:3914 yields -0.207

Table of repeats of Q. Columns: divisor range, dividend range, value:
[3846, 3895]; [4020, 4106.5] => 1.94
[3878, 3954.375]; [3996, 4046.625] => 1.74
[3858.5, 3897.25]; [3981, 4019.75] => 1.87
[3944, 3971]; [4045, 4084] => 1.67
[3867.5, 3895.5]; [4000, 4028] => 2.00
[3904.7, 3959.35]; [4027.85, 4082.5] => 1.66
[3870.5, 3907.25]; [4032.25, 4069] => 1.68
